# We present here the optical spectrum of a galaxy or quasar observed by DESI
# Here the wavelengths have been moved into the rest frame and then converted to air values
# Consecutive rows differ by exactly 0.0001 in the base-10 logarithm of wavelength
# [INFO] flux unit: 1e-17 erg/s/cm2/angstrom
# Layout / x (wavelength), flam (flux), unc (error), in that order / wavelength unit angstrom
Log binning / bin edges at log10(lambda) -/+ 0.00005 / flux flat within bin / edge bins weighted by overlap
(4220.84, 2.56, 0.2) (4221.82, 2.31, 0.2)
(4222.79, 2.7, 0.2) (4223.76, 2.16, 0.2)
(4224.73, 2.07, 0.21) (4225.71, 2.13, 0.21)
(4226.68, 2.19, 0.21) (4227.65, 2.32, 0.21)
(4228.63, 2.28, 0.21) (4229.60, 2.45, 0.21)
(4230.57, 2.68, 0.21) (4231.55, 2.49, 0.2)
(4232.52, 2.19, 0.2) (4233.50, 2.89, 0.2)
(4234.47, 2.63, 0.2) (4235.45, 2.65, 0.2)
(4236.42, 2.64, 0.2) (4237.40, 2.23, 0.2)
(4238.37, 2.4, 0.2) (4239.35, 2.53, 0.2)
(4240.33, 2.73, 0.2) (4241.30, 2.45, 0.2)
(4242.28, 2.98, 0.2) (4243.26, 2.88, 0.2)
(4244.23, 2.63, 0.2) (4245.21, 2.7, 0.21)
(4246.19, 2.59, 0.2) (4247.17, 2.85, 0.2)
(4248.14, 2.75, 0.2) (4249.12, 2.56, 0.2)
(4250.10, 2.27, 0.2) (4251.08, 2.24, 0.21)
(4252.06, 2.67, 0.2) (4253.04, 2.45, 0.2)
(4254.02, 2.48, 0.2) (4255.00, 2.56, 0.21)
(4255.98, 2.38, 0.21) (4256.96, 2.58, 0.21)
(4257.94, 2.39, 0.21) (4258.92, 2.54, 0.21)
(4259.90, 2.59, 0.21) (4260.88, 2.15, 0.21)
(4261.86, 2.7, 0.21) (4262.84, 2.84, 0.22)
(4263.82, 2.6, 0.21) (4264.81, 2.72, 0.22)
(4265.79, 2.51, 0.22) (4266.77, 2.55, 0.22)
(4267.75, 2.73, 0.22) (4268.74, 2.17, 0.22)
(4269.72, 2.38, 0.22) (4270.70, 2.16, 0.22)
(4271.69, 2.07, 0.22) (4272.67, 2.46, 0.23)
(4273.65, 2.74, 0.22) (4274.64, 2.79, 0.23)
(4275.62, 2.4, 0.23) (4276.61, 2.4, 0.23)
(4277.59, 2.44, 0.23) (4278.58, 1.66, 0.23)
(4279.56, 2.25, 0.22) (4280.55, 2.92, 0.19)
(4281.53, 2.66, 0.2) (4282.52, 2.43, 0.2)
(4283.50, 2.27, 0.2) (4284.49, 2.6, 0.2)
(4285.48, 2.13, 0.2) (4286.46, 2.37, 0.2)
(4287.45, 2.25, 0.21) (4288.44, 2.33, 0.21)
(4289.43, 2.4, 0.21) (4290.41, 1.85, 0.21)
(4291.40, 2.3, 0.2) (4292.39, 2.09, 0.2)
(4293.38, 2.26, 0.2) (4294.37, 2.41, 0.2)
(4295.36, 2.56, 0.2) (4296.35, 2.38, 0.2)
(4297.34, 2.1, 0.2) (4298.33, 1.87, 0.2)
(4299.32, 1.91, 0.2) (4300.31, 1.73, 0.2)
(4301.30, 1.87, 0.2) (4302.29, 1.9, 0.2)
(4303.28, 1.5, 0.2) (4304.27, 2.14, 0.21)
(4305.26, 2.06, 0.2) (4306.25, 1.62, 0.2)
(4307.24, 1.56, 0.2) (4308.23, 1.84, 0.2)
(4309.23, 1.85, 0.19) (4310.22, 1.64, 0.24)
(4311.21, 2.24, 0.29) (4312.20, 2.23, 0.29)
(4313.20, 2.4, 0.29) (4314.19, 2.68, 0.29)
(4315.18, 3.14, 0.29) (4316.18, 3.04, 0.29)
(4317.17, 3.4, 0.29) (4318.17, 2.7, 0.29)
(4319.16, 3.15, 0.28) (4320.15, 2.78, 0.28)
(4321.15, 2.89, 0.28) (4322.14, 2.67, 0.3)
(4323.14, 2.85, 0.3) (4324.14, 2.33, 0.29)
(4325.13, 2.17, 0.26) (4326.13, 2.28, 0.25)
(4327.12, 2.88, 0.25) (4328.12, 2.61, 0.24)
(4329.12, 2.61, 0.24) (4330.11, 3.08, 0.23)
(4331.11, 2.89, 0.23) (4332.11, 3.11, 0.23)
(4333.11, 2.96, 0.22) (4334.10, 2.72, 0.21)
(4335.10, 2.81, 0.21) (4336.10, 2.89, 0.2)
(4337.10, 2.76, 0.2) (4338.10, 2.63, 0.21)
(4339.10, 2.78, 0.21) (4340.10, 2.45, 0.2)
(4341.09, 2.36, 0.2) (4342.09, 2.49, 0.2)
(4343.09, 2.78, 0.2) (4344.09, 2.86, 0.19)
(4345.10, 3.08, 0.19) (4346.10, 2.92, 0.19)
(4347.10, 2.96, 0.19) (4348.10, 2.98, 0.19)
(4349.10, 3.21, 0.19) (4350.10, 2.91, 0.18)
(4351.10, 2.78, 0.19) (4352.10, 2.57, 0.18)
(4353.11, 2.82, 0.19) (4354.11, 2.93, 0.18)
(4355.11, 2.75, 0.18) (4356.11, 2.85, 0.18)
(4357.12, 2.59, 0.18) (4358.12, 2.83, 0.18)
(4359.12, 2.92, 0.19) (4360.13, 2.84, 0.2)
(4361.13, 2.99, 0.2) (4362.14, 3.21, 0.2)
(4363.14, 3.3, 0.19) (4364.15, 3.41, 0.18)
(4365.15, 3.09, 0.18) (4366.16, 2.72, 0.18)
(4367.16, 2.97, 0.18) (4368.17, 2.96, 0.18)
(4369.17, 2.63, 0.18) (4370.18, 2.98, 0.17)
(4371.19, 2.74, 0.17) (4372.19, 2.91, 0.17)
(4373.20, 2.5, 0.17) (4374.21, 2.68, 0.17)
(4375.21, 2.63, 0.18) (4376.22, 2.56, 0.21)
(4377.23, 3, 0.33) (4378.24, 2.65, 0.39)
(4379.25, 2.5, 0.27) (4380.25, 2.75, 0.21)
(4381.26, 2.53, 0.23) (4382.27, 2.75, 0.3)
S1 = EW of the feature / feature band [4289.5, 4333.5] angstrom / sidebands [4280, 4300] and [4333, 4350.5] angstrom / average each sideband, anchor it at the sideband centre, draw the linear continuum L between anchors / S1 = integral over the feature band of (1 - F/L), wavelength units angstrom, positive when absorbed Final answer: 2.5 angstrom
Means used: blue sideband 2.3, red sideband 2.81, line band 2.38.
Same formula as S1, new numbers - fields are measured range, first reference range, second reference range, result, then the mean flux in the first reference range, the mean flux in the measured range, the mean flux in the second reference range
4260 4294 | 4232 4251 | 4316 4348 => 3.41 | 2.6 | 2.4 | 2.78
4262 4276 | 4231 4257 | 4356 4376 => 0.63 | 2.57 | 2.51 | 2.88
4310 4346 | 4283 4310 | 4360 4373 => -3.48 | 2.07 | 2.71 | 2.97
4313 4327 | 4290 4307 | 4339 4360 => -2.46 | 2.03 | 2.76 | 2.8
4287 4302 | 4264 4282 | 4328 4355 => 2.41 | 2.45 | 2.15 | 2.82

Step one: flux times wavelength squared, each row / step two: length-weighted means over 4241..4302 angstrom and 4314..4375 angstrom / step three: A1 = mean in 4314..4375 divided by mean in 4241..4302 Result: 1.21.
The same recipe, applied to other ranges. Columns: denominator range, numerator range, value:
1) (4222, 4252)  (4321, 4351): 1.15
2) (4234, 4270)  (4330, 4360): 1.15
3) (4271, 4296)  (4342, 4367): 1.28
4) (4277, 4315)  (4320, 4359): 1.31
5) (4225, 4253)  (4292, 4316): 0.85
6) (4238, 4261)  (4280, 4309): 0.85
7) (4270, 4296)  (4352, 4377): 1.26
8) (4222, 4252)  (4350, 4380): 1.20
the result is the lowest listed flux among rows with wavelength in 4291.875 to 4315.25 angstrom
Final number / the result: 1.5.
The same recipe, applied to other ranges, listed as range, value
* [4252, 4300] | 1.66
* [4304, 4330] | 1.56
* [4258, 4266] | 2.15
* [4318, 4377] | 2.17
